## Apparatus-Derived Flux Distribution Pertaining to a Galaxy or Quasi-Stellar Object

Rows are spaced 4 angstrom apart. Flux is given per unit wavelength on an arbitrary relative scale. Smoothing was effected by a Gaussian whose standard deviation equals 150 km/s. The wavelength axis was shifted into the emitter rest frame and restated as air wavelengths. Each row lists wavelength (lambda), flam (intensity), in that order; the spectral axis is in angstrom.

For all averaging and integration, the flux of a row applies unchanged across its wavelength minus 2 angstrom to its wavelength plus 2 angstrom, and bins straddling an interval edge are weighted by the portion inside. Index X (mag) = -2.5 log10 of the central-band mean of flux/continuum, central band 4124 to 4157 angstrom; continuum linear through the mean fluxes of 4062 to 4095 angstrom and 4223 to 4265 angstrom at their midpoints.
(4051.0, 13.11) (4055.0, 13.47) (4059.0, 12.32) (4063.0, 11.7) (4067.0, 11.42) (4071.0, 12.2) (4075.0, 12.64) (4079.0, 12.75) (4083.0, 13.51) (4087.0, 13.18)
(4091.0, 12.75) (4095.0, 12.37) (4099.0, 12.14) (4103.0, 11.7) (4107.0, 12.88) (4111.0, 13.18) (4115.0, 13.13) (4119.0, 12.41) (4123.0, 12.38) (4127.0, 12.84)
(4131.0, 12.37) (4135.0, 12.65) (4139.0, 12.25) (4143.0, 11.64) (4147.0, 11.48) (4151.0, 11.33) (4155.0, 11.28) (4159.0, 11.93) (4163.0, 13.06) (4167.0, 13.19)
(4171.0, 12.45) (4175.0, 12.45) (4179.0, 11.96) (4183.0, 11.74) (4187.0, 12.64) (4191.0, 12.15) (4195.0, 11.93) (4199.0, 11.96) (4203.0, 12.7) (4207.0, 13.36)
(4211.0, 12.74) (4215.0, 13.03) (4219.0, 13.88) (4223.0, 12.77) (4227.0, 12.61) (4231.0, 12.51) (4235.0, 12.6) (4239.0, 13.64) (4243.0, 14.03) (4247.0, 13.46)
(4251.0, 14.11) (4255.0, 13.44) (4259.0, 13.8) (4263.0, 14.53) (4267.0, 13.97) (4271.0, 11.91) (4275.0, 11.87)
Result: 0.08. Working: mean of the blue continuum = 12.5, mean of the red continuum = 13.4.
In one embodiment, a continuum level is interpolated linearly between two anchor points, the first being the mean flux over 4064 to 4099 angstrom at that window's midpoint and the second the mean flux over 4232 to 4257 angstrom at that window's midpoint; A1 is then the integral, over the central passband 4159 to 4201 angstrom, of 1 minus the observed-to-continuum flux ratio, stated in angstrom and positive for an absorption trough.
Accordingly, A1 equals 2.54 angstrom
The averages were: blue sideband 12.6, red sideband 13.5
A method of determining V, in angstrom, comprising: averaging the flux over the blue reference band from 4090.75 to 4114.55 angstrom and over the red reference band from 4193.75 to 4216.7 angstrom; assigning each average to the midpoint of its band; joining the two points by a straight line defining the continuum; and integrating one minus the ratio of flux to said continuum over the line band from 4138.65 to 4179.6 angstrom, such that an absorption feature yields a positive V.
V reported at 1.62 angstrom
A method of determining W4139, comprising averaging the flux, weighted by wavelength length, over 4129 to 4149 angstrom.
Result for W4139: 12.1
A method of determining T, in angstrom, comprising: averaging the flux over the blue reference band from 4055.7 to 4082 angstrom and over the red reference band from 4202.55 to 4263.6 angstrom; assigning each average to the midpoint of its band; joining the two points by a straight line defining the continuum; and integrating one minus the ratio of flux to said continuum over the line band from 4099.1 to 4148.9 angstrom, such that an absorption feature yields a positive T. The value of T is 0.9 angstrom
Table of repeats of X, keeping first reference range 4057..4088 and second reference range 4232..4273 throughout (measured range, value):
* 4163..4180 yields 0.04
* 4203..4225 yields 0.01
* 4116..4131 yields 0.02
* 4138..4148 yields 0.10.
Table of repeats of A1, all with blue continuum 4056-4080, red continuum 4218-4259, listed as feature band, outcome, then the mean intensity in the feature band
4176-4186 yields 0.7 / 12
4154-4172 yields 0.5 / 12.4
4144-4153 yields 0.9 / 11.4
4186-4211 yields 1.1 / 12.5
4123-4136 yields 0.0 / 12.6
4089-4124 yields -0.3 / 12.6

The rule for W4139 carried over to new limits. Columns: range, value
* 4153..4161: 11.6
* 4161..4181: 12.6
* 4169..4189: 12.2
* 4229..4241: 12.9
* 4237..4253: 13.8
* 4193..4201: 11.9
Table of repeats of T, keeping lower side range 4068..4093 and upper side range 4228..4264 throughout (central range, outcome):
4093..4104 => 0.6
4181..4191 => 0.8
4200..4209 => 0.3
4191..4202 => 1.0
